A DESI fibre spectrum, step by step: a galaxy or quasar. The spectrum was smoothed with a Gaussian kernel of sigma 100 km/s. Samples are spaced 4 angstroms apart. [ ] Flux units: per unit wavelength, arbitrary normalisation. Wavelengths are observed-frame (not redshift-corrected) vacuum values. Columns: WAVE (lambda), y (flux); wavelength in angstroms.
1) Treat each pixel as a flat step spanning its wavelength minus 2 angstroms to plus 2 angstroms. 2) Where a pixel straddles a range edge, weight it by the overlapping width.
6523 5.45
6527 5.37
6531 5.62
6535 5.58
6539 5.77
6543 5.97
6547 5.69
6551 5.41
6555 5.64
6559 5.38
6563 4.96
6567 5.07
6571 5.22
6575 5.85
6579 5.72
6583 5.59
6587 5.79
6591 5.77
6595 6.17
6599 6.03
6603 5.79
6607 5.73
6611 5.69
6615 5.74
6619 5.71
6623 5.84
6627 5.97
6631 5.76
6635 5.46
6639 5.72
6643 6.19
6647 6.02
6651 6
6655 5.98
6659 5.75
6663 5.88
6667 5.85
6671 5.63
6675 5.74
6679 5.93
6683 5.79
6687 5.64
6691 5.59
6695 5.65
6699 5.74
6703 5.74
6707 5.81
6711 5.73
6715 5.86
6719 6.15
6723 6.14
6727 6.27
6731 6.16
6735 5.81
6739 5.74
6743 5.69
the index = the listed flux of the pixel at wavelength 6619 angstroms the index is 5.71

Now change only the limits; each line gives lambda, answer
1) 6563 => 4.96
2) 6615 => 5.74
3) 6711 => 5.73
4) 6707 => 5.81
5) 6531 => 5.62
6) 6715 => 5.86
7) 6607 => 5.73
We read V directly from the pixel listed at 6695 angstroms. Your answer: 5.65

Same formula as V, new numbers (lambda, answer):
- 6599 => 6.03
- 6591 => 5.77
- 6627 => 5.97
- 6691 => 5.59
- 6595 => 6.17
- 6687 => 5.64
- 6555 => 5.64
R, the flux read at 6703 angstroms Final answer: 5.74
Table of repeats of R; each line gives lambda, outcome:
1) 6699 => 5.74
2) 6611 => 5.69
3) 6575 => 5.85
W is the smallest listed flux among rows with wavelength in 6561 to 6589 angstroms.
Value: 4.96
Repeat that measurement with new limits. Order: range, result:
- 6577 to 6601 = 5.59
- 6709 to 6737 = 5.73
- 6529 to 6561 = 5.38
